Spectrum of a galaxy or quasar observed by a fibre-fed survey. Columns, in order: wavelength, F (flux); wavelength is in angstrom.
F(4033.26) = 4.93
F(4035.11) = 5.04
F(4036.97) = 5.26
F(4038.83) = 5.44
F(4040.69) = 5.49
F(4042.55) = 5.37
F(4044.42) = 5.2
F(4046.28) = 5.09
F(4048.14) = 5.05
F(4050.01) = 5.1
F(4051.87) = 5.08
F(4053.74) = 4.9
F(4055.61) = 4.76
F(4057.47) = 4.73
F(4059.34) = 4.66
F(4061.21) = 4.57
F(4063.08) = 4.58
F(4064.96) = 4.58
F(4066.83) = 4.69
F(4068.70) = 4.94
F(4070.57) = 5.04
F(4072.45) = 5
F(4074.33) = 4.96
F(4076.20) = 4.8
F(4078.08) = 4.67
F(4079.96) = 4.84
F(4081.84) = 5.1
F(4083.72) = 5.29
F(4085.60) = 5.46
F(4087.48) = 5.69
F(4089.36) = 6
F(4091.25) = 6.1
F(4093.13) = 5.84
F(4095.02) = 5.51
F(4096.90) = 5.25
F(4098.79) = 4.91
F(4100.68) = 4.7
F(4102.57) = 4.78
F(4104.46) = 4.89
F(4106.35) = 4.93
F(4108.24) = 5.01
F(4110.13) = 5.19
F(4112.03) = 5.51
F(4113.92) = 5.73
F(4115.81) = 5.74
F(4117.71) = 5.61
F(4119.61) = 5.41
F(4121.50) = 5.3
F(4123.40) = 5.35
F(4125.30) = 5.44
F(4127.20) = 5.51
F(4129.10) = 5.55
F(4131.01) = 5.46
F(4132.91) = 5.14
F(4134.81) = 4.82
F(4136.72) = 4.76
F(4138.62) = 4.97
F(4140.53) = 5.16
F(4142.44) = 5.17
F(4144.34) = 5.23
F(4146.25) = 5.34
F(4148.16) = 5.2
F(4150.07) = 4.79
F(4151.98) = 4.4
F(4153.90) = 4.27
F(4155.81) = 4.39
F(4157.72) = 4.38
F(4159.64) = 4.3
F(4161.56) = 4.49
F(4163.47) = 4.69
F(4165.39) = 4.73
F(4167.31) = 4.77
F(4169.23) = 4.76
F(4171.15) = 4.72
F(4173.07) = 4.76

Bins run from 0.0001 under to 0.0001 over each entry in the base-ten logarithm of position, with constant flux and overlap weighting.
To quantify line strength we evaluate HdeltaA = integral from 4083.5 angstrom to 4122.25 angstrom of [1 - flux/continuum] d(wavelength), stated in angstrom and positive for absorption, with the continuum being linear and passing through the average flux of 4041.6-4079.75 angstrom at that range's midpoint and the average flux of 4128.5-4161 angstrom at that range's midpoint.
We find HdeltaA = -3.9 angstrom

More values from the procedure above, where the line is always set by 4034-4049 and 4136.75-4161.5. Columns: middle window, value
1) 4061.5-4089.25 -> 0.55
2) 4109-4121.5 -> -1.46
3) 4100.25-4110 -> 0.15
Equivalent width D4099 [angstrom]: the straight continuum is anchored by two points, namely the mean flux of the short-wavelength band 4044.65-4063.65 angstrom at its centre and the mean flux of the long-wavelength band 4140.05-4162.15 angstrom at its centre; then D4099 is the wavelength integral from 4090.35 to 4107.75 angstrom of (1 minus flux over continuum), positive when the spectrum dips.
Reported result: -1.4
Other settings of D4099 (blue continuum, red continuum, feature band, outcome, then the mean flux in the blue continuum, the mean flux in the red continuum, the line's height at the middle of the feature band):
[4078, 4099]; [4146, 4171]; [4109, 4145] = -2.3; 5.43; 4.64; 5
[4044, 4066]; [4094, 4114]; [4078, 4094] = -1.5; 4.85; 5.1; 5.01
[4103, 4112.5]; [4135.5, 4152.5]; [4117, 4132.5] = -1.2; 5.07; 5.02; 5.04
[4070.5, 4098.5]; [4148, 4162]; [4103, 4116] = -0.6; 5.3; 4.49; 5.01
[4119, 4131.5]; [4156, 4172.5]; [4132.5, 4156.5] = 0.6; 5.43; 4.6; 5.02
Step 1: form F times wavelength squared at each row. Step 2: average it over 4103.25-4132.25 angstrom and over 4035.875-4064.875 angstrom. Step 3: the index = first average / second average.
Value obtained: 1.1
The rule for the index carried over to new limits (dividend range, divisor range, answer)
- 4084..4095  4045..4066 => 1.21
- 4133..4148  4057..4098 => 1.02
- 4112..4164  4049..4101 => 1.03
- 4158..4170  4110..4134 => 0.86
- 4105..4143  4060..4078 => 1.13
